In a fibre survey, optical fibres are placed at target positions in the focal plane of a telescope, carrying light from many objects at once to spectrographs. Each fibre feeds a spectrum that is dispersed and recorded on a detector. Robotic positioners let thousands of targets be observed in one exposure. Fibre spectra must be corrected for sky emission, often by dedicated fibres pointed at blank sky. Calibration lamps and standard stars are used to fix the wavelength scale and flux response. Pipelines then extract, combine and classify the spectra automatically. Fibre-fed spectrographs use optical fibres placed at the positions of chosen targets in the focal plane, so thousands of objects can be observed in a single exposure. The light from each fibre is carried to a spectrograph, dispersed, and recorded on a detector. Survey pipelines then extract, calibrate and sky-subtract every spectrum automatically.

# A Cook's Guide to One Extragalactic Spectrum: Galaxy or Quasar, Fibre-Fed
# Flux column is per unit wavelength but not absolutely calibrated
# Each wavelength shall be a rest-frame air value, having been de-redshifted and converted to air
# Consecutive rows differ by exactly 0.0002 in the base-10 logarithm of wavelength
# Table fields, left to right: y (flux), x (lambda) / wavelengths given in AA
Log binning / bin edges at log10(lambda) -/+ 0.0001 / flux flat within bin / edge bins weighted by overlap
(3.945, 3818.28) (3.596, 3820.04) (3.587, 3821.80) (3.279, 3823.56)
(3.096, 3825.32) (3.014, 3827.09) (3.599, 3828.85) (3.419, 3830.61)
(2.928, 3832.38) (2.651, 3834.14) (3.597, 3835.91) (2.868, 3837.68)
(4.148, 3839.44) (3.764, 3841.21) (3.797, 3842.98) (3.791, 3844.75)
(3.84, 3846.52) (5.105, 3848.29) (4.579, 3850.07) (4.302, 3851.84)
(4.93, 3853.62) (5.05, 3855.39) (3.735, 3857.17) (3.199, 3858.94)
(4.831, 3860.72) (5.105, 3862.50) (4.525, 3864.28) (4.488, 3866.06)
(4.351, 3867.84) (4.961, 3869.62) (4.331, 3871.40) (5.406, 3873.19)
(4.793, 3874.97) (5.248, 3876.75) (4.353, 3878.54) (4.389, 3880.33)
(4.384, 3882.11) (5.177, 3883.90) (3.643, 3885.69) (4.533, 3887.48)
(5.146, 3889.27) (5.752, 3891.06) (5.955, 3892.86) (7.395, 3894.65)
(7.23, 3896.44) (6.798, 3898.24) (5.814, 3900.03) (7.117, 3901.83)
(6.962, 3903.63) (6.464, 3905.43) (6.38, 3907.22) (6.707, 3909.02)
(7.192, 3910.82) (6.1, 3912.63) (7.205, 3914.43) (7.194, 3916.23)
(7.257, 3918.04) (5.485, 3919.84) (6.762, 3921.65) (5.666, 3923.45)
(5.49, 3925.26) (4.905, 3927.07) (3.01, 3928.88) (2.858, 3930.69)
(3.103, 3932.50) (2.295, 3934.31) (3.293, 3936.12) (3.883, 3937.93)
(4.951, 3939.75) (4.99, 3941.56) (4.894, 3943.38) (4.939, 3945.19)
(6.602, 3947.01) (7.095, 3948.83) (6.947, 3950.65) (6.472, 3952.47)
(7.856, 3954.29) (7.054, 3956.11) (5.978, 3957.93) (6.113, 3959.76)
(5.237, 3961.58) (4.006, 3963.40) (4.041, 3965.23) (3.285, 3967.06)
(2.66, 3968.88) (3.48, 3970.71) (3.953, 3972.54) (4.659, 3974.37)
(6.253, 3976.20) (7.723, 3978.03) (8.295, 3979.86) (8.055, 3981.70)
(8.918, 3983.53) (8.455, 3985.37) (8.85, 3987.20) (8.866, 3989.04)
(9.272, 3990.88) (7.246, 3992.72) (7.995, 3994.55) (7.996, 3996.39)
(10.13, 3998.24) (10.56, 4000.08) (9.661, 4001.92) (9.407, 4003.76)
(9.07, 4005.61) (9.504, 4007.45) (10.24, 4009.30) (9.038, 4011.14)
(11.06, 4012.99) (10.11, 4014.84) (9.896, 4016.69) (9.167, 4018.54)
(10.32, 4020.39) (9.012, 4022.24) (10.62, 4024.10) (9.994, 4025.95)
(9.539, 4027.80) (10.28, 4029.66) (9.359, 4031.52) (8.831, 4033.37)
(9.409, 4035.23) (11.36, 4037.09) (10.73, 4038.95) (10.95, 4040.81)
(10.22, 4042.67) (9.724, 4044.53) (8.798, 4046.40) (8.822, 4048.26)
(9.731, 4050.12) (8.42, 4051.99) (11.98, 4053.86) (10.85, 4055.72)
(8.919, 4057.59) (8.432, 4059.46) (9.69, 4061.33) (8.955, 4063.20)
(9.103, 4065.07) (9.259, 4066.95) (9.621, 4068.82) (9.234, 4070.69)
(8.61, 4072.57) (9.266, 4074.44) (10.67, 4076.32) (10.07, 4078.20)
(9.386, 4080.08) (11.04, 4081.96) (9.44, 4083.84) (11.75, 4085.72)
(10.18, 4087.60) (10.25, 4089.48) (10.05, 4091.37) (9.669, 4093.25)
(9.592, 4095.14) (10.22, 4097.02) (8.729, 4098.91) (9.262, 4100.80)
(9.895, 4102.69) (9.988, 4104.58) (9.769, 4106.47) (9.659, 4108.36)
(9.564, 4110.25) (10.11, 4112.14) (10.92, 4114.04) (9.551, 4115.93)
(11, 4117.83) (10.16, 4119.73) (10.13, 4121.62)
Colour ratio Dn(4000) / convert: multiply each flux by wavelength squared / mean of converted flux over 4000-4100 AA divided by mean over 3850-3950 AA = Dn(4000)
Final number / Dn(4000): 2.0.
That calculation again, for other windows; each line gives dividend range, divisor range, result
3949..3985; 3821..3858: 1.67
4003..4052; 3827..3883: 2.55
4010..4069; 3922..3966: 2.01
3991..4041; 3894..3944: 1.81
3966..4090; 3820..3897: 2.26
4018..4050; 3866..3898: 2.07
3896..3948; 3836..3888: 1.30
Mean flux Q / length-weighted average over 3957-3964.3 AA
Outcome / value 5.34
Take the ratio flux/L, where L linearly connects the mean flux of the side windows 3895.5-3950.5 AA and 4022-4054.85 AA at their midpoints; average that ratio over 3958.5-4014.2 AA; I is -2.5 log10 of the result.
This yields 0.09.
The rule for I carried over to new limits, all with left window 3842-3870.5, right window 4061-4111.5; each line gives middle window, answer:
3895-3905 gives -0.25 mag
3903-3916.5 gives -0.19 mag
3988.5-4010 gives -0.18 mag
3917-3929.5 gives 0.07 mag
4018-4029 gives -0.18 mag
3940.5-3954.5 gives 0.07 mag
